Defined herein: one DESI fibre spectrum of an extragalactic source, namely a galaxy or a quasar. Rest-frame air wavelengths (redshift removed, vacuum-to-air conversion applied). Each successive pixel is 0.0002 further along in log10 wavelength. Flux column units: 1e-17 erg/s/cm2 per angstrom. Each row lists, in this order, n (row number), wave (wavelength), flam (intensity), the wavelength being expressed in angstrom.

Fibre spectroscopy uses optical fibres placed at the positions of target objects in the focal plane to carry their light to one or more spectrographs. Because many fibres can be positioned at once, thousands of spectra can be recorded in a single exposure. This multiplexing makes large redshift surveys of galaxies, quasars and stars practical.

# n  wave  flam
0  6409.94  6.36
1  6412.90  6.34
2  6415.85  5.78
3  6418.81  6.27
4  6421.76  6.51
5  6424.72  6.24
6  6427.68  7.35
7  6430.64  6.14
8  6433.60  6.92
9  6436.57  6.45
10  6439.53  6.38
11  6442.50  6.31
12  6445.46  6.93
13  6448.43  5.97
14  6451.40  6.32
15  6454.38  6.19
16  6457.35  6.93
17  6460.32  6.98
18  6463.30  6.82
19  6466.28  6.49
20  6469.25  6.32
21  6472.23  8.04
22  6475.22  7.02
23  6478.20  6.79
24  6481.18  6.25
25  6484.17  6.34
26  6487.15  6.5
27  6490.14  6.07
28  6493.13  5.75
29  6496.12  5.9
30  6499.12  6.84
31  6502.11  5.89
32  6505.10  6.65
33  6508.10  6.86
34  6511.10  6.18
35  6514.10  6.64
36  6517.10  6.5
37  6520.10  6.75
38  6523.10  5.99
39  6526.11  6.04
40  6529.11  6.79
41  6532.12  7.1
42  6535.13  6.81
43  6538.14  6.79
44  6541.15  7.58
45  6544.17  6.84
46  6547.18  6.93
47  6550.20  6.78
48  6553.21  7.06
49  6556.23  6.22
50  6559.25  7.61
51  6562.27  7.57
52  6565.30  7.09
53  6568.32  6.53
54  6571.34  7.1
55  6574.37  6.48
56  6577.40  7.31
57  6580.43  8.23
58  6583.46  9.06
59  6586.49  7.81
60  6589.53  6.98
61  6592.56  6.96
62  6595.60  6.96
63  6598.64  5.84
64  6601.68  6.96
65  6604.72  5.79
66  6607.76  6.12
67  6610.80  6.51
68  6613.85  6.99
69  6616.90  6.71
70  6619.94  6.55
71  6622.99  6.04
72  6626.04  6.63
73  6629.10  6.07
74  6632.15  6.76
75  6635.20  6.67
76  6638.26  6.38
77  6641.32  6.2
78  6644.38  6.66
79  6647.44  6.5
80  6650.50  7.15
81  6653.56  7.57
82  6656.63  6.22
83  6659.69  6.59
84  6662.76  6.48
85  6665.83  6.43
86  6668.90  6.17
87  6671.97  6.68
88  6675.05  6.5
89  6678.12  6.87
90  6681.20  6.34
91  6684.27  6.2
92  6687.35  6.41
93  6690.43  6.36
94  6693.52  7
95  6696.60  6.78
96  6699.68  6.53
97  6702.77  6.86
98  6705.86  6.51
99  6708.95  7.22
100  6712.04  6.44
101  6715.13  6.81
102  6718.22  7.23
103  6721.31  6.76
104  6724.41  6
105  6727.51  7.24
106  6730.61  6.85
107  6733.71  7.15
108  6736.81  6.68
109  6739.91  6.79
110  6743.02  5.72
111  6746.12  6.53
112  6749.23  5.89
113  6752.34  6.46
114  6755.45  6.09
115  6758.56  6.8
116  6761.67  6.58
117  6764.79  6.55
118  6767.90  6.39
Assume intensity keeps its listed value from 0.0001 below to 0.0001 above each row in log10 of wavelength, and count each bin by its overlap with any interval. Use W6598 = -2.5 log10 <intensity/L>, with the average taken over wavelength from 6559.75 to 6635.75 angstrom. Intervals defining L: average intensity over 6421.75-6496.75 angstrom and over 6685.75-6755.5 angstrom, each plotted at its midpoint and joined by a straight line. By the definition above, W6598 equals -0.047 mag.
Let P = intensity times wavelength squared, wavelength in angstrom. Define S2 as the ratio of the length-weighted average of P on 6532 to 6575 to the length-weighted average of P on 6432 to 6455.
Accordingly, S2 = 1.12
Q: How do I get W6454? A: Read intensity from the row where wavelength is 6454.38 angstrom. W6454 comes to 6.19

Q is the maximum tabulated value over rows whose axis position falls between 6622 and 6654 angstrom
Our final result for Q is 7.57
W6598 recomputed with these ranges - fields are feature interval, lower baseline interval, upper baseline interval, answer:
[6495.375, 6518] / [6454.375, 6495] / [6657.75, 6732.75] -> 0.029 mag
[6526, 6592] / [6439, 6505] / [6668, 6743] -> -0.092 mag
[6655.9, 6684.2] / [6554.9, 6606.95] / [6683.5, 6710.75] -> 0.047 mag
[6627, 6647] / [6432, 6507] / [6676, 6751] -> 0.022 mag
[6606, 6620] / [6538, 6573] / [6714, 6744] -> 0.057 mag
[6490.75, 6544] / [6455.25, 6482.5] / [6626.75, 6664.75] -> 0.039 mag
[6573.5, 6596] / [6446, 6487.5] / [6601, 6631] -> -0.164 mag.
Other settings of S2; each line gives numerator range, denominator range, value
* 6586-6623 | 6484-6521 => 1.07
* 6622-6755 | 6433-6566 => 1.05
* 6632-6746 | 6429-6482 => 1.07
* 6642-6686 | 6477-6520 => 1.09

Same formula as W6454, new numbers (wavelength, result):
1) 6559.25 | 7.61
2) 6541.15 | 7.58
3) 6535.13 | 6.81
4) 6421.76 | 6.51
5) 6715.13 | 6.81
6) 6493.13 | 5.75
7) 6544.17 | 6.84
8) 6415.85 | 5.78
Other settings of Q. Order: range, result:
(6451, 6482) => 8.04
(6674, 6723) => 7.23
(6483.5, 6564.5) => 7.61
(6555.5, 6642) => 9.06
